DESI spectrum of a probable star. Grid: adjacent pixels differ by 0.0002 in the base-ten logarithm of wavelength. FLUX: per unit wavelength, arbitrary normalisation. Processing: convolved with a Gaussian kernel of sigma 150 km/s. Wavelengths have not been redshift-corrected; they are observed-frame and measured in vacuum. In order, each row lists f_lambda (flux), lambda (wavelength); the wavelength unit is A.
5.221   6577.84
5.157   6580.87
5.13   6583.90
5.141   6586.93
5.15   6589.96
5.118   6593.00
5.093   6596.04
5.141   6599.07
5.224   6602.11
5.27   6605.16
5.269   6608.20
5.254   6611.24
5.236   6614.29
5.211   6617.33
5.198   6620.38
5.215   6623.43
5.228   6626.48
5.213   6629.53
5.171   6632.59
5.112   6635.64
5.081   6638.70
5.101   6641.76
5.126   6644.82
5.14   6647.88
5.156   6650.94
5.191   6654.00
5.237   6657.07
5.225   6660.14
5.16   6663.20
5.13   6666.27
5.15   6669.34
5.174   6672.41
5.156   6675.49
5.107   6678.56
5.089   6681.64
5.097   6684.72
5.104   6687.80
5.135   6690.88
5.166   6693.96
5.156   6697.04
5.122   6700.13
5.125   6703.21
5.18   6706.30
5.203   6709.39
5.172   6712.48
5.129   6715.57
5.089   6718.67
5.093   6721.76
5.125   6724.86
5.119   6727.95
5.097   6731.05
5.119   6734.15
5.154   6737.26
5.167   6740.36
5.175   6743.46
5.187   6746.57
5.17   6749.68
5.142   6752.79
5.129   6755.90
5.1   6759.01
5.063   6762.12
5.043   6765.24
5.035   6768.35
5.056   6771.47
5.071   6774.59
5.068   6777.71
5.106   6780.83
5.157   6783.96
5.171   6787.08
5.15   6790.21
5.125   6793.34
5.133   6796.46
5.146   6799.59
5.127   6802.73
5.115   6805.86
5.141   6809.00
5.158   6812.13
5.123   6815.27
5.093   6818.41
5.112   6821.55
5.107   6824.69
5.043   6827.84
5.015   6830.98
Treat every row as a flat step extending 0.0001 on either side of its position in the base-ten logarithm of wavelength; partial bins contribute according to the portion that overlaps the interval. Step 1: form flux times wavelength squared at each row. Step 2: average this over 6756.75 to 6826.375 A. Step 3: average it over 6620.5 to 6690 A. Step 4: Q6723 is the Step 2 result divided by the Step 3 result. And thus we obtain 1.03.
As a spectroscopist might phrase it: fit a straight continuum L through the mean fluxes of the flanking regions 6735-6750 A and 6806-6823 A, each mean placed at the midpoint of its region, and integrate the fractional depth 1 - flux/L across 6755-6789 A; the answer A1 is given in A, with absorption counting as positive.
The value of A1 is 0.38 A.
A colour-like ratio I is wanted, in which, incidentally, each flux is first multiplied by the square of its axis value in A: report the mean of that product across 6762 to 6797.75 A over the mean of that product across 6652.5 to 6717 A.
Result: 1.02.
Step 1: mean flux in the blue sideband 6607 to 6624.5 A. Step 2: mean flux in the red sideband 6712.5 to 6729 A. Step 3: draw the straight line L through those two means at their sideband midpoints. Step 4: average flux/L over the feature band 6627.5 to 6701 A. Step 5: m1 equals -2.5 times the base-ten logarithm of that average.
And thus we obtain 0.007 mag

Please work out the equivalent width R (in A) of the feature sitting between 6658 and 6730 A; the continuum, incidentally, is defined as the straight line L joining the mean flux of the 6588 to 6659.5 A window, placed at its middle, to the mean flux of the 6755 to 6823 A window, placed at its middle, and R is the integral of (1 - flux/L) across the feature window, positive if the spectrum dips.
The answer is 0.1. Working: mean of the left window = 5.18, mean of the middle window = 5.14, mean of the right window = 5.11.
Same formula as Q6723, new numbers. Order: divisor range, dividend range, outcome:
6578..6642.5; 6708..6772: 1.03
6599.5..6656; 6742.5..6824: 1.03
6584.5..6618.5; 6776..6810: 1.05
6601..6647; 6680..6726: 1.01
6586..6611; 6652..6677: 1.02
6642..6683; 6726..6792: 1.02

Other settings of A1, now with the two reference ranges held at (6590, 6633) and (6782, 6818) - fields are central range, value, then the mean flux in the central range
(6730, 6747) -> 0.0 A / 5.15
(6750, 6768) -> 0.2 A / 5.1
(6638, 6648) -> 0.2 A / 5.11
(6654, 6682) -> 0.1 A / 5.16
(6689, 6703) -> 0.1 A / 5.14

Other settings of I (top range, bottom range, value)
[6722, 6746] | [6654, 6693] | 1.02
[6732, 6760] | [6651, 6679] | 1.02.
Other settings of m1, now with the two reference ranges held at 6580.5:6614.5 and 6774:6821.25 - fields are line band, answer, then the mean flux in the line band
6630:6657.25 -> 0.005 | 5.14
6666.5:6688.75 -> 0.007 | 5.12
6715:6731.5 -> 0.008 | 5.11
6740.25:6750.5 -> -0.007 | 5.18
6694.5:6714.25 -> -0.002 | 5.16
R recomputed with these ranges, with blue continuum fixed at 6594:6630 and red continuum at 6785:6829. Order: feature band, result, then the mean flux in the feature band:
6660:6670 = 0.1 A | 5.16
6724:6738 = 0.1 A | 5.12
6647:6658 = 0.0 A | 5.18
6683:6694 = 0.1 A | 5.12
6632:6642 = 0.2 A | 5.11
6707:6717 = 0.0 A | 5.17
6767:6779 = 0.2 A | 5.06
